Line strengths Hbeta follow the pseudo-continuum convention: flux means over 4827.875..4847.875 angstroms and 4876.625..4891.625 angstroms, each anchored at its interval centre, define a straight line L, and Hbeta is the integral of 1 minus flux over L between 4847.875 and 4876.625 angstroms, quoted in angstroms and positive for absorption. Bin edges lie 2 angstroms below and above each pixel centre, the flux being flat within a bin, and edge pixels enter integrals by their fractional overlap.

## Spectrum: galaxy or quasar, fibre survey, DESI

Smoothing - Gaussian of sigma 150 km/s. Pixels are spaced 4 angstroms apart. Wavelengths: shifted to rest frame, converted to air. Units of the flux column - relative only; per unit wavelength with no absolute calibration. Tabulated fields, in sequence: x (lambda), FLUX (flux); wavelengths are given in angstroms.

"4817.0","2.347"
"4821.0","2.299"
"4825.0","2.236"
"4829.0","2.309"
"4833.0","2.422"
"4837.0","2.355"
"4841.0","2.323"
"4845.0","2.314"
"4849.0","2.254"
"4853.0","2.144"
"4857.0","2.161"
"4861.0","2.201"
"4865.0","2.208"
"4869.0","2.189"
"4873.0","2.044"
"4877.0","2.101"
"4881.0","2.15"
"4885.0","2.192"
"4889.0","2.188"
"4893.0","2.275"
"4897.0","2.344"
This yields 1.1 angstroms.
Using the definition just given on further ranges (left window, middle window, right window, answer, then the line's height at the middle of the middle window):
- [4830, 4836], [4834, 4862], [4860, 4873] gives 0.5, 2.29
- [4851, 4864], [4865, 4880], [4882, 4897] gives 0.5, 2.2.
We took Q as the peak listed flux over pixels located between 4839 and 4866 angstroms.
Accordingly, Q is 2.323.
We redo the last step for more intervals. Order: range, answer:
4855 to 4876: 2.208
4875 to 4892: 2.192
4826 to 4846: 2.422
